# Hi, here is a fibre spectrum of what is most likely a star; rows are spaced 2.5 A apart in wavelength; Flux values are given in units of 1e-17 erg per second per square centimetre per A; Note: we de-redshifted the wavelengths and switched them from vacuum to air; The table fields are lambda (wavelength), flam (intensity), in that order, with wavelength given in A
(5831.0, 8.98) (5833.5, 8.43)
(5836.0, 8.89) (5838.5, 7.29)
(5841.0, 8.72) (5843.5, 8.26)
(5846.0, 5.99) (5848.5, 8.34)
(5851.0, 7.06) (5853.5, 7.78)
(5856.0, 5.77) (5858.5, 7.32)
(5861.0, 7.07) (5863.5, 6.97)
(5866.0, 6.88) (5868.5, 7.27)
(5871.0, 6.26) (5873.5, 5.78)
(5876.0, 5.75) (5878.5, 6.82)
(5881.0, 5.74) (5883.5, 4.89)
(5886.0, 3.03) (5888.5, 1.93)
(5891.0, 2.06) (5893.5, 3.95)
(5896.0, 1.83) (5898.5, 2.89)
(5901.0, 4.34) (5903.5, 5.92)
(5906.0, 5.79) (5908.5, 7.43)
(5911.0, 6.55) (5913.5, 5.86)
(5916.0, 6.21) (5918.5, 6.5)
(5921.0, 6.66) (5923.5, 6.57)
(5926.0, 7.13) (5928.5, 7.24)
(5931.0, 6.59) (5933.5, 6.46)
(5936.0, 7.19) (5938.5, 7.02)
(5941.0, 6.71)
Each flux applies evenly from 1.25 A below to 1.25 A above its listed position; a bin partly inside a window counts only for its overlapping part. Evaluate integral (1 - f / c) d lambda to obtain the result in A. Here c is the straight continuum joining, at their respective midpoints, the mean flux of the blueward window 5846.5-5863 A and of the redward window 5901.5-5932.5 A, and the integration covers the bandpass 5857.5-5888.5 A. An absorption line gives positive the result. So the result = 4.5 A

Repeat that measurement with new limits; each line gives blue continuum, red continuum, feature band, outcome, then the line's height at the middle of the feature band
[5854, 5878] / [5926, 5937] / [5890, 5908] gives 7.3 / 6.75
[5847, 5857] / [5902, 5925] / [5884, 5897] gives 7.7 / 6.7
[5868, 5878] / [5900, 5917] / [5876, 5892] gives 5.0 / 6.17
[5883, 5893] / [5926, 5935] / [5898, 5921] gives -4.5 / 4.89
